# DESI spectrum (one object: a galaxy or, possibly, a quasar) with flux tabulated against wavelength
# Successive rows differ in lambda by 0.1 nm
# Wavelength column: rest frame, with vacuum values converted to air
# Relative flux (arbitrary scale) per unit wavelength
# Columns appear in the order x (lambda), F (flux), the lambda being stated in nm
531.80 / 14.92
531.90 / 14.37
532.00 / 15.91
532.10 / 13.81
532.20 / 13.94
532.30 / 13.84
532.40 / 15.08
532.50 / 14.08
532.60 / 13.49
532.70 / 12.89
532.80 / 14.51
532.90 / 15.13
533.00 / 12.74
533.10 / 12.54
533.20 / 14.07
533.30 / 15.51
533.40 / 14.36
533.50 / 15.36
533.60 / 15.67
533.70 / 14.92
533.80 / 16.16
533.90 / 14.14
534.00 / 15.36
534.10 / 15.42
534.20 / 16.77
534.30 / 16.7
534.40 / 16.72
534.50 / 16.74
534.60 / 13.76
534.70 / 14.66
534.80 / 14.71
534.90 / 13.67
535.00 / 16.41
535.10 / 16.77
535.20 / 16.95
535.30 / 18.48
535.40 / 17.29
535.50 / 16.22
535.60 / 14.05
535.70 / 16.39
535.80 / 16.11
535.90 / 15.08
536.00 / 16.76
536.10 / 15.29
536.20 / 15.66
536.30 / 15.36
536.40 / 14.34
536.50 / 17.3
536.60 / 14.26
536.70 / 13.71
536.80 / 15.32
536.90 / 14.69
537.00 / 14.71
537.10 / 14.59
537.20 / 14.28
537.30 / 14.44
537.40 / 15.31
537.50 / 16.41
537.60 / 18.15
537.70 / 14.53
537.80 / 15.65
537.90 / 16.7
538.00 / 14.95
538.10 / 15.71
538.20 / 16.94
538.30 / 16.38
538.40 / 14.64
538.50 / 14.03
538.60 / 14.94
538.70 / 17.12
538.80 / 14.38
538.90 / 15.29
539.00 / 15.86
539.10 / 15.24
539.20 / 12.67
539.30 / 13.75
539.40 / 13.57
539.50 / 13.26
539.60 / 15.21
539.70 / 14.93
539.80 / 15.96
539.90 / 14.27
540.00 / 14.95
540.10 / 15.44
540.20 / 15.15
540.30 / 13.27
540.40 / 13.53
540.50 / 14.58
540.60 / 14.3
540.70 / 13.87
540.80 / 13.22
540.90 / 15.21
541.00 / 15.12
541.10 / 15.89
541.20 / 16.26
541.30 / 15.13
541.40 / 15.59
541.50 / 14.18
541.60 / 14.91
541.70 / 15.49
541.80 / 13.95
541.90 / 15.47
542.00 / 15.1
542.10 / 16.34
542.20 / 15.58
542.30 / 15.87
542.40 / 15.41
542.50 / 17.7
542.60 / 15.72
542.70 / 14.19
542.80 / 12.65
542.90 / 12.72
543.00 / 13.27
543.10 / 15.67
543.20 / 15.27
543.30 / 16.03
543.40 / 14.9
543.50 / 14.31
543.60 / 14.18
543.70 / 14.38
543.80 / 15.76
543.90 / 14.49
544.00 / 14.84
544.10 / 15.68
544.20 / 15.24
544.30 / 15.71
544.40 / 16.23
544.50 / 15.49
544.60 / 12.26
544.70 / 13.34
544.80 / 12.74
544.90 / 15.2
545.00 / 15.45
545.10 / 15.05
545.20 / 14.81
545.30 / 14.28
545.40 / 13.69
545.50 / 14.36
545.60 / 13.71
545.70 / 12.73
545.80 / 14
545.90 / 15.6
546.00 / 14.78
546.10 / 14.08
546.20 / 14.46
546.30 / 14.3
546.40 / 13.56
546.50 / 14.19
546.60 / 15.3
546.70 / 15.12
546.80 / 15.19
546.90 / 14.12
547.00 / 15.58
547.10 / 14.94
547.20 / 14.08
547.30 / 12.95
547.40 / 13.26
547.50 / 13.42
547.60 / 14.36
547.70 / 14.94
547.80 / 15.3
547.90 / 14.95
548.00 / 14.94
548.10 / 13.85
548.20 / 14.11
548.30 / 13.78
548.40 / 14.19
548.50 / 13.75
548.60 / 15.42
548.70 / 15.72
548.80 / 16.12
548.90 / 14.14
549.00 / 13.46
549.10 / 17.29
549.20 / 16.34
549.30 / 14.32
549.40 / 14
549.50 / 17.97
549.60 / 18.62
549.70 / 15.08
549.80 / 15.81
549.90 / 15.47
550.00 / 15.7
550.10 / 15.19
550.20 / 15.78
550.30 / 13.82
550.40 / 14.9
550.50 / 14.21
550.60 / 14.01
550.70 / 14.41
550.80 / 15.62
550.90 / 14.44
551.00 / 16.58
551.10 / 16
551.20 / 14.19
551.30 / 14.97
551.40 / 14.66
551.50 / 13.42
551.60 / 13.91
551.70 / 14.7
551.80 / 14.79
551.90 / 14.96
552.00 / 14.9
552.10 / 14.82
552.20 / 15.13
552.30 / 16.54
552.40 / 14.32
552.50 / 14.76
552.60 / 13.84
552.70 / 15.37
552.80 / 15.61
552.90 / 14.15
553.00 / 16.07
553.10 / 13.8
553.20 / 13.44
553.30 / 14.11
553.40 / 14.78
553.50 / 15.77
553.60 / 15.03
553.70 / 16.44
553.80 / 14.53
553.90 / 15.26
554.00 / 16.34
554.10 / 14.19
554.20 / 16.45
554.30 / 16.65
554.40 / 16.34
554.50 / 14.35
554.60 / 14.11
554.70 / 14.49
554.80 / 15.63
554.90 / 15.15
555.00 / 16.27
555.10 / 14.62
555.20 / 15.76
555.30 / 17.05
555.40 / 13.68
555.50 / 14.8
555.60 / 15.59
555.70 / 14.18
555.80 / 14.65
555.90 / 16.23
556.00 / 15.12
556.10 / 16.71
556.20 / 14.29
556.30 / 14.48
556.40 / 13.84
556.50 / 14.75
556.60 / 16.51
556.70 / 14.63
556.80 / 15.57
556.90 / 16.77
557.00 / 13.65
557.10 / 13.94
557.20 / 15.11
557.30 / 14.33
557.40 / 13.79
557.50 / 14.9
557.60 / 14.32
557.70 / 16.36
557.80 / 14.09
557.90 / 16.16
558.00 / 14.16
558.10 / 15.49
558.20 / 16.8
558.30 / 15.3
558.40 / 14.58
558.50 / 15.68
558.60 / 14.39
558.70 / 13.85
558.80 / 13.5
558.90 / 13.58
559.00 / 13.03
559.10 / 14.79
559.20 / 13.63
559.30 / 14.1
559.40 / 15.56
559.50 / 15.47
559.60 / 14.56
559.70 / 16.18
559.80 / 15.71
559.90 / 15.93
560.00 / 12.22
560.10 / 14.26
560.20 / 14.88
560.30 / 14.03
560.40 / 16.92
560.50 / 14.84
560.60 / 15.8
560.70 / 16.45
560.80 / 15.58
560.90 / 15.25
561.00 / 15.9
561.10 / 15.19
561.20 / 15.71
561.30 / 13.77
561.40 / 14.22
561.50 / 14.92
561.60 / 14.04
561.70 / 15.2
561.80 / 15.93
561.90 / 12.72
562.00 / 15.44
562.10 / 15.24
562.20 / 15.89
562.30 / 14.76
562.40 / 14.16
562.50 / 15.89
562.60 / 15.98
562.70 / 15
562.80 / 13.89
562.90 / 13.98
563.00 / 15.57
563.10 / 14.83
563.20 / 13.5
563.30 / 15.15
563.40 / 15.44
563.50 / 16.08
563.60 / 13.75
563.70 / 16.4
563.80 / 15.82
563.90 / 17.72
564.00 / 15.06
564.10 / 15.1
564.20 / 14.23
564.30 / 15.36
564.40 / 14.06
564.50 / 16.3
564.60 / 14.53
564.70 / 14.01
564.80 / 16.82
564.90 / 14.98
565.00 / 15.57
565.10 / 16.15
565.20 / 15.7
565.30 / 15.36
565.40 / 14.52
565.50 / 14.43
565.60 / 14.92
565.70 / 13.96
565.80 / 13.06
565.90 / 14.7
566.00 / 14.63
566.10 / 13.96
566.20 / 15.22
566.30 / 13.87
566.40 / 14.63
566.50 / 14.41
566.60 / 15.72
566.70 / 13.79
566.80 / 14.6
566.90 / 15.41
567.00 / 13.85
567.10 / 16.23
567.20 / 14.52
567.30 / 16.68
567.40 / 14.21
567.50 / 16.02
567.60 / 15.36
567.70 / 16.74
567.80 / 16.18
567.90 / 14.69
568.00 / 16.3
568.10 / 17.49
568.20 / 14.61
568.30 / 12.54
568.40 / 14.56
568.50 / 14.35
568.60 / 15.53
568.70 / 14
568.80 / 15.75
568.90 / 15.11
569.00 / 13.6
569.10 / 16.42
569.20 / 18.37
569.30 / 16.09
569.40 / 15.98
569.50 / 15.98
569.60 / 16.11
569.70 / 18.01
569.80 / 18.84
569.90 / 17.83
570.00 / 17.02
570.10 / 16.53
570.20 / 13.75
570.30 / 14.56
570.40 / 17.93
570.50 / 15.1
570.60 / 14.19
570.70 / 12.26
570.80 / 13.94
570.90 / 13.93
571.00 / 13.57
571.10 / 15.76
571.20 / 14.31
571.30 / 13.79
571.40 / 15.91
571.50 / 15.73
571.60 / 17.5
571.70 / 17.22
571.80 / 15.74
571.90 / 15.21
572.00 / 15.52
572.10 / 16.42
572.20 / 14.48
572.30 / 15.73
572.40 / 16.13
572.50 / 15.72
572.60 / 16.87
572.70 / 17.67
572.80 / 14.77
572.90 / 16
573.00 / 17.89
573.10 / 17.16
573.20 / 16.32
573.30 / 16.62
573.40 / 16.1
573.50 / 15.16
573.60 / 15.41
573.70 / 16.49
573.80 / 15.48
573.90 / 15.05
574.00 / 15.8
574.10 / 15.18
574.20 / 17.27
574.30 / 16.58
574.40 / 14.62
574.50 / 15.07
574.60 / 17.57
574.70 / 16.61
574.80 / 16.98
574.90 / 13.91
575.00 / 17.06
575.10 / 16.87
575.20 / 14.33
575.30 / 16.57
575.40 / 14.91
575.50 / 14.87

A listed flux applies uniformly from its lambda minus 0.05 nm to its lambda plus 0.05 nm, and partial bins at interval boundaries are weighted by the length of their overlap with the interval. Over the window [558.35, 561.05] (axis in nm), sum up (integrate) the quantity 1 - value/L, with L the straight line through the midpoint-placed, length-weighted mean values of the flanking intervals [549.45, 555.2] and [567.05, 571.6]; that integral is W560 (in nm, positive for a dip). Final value 0.080 nm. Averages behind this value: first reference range 15.1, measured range 14.8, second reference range 15.5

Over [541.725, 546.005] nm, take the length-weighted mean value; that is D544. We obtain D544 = 14.8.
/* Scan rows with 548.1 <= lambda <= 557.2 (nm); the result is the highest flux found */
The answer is 18.62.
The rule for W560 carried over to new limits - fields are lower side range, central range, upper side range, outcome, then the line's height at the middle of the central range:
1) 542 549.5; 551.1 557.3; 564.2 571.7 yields -0.05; 14.9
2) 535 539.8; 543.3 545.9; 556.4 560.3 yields 0.11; 15.2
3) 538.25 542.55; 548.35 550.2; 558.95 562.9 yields -0.07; 14.9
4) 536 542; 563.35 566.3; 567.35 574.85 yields 0.10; 15.6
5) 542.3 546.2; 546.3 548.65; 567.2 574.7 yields 0.06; 14.8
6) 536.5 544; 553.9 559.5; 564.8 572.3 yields 0.06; 15.2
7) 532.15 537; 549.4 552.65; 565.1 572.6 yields 0.03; 15.3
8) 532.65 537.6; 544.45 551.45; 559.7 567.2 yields 0.20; 15.2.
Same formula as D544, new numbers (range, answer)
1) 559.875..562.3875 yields 15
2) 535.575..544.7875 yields 15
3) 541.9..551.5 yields 14.8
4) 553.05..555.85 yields 15.1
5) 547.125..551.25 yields 14.9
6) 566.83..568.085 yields 15.6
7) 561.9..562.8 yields 15.1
